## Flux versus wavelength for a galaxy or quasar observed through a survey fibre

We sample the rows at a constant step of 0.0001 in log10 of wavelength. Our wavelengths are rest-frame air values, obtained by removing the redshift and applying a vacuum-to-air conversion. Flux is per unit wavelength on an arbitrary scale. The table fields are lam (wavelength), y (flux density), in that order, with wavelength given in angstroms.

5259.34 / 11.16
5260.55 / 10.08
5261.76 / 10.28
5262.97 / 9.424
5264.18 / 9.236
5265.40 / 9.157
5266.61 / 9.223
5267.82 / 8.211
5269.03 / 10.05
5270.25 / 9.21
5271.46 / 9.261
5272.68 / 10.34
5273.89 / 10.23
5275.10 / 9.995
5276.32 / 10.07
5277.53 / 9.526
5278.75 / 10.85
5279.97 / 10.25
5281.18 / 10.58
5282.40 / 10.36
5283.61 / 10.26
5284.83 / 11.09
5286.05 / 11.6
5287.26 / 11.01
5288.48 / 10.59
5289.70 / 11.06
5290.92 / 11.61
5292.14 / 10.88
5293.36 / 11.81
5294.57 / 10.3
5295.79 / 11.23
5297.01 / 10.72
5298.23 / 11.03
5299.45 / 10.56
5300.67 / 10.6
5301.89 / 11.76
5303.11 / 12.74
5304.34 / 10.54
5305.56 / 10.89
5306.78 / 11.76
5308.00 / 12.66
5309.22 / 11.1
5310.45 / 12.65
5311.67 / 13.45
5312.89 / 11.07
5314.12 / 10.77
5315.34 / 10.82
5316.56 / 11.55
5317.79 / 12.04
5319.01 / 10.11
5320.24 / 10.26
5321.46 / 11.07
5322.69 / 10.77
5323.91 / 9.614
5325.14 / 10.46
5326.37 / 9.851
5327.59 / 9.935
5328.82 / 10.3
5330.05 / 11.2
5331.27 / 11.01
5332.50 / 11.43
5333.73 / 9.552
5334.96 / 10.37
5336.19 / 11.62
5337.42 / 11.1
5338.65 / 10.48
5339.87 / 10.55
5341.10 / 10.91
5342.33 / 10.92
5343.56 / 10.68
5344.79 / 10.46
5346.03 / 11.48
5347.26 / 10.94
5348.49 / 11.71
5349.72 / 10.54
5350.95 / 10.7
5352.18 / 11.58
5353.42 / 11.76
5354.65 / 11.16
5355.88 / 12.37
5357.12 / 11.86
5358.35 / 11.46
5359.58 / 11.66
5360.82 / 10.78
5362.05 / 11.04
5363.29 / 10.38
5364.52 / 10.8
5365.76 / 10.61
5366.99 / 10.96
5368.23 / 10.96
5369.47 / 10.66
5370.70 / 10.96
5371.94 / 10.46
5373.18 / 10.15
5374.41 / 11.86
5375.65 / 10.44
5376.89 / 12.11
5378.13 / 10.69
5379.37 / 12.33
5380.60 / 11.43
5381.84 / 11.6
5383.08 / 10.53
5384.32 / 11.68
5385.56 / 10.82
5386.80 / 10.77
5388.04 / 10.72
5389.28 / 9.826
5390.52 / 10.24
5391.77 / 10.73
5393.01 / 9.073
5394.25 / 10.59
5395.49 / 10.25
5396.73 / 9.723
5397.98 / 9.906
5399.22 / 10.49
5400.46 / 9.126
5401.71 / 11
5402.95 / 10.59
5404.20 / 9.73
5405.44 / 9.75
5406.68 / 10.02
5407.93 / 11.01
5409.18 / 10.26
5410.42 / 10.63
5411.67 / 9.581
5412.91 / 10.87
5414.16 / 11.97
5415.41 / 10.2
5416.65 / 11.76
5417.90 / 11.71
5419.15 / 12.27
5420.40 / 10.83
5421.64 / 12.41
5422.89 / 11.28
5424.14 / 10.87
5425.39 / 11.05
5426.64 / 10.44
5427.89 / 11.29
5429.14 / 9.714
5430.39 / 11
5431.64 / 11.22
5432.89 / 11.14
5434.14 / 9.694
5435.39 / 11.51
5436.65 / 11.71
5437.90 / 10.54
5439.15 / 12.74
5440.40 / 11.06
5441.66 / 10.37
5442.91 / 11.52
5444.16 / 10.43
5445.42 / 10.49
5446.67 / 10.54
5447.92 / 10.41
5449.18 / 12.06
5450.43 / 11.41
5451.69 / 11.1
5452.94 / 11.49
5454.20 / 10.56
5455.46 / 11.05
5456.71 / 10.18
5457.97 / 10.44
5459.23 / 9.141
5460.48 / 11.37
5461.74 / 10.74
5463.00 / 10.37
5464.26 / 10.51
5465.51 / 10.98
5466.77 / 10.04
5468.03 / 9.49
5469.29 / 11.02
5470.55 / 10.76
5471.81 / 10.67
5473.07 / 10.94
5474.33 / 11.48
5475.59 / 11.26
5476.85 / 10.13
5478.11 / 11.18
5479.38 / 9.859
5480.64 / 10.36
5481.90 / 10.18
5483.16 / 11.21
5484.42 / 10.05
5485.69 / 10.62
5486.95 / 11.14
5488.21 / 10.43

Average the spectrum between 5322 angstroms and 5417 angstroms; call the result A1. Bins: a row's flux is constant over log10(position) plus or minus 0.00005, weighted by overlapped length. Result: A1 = 10.8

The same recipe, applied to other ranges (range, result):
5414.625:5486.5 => 10.9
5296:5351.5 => 11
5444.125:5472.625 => 10.7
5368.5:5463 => 10.8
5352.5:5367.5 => 11.2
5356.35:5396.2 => 10.9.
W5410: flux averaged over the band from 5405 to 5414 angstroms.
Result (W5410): 10.4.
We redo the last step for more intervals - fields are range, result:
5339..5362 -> 11.2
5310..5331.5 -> 10.9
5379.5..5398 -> 10.6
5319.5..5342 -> 10.6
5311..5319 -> 11.5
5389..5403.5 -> 10.1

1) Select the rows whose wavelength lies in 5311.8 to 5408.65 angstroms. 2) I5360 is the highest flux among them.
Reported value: 12.37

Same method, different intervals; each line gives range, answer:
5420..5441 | 12.74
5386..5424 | 12.41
